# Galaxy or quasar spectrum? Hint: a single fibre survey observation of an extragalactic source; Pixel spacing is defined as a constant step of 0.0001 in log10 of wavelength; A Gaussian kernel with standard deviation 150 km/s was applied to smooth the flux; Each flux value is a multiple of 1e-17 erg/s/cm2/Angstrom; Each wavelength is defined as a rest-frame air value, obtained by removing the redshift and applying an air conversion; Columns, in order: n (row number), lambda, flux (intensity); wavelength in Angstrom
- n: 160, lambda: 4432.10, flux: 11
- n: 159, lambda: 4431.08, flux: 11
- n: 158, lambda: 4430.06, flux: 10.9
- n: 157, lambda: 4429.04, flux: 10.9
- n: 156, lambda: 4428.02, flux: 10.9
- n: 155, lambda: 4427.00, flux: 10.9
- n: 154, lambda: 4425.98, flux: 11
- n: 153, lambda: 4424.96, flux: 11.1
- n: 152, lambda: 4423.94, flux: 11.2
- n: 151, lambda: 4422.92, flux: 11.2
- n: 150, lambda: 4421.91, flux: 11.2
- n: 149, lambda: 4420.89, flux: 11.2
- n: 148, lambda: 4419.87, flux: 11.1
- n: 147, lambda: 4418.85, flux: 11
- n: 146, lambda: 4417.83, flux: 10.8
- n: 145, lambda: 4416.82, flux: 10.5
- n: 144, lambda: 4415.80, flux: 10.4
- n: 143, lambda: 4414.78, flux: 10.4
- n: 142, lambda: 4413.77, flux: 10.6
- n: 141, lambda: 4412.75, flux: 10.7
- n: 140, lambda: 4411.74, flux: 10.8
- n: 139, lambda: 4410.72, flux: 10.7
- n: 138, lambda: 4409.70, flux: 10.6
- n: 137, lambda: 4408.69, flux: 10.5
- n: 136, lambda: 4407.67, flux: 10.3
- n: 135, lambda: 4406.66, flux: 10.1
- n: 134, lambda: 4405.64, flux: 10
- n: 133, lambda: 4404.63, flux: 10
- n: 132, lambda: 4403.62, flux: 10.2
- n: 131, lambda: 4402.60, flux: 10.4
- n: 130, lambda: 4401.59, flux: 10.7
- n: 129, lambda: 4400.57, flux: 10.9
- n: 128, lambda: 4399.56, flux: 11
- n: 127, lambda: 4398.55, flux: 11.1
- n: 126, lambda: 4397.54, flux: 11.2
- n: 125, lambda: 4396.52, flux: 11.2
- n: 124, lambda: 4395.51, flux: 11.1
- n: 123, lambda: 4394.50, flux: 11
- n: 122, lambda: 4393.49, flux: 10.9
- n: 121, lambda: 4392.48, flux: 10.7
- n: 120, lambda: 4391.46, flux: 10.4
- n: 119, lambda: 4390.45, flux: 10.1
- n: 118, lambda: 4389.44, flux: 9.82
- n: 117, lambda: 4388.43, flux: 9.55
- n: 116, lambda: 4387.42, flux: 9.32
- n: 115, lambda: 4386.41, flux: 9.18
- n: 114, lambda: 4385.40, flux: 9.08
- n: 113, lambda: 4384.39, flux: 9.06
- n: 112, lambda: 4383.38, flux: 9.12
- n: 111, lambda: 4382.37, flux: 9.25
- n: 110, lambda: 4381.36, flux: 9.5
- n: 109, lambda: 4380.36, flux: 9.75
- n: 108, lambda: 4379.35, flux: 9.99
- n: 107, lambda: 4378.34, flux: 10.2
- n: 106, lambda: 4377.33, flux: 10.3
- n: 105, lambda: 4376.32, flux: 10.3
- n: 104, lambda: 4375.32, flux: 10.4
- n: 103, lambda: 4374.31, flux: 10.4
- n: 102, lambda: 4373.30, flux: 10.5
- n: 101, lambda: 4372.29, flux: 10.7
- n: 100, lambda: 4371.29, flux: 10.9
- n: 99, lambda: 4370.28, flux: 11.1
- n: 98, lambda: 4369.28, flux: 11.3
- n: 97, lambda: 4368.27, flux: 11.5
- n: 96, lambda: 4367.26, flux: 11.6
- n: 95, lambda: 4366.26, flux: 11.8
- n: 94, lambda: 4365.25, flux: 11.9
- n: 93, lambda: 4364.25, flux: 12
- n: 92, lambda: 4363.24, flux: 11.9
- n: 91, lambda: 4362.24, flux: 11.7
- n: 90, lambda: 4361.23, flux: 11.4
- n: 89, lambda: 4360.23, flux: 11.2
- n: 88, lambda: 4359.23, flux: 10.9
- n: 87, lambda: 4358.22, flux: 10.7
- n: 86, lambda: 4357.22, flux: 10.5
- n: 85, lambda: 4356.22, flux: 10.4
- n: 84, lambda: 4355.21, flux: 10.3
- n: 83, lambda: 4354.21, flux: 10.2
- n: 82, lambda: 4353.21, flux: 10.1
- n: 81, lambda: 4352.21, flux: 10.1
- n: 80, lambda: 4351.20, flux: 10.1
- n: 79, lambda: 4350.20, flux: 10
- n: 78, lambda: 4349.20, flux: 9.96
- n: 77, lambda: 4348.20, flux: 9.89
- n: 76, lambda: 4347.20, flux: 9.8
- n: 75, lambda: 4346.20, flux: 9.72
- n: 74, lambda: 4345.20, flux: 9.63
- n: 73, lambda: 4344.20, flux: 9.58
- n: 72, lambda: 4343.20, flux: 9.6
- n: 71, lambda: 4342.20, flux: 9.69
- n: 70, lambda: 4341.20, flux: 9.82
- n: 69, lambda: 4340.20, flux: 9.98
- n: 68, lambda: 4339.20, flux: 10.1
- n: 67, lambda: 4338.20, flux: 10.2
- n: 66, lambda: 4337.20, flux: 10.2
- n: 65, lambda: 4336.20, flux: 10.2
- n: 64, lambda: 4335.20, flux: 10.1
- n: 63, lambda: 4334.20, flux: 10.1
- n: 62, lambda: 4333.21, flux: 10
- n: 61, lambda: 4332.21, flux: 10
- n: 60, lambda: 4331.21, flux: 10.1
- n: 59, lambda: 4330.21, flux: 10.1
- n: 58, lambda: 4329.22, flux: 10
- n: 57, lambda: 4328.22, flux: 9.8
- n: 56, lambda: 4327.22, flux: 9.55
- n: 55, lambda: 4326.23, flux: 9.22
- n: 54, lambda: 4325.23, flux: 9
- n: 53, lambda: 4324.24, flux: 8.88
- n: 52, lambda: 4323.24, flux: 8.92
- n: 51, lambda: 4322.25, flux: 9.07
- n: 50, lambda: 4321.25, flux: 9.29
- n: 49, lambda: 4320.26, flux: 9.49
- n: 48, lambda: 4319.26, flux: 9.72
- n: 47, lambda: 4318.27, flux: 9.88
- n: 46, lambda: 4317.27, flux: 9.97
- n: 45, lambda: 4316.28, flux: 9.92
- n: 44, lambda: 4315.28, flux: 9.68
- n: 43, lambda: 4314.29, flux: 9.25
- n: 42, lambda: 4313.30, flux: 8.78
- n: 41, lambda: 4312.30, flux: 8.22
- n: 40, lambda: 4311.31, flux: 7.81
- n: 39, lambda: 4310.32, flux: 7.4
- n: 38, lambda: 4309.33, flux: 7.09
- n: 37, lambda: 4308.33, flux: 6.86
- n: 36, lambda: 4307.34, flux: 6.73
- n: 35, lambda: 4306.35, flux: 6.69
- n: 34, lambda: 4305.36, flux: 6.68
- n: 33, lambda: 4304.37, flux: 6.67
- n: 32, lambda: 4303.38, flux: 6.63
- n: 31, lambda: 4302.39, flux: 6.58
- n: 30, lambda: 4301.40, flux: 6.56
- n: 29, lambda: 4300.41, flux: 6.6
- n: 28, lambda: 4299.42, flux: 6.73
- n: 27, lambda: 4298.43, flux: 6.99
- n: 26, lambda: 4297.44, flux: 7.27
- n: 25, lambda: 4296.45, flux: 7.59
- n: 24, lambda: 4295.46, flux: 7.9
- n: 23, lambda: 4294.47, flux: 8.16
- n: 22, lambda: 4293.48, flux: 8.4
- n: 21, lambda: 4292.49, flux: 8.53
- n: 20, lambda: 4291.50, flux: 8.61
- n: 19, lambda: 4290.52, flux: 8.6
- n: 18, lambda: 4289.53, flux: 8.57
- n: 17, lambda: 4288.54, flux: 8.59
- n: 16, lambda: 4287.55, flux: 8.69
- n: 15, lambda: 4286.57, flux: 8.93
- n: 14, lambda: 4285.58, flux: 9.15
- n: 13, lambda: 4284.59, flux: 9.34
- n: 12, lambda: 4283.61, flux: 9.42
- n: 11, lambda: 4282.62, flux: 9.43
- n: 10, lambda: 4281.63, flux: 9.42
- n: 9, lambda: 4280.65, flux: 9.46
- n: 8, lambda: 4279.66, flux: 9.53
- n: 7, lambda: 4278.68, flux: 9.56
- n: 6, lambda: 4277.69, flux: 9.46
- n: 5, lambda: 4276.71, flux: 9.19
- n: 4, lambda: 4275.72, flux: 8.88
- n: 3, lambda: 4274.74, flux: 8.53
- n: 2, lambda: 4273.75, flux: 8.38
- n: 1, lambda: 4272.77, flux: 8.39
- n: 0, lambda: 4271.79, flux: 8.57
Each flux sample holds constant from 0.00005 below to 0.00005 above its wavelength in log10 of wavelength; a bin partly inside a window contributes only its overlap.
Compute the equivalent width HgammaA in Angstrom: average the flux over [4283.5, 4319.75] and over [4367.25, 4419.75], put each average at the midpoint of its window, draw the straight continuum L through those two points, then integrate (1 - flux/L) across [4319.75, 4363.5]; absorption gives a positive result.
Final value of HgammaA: -4.50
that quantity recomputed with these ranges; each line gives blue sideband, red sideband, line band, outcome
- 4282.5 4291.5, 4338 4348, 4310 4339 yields 0.1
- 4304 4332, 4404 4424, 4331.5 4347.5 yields -1.3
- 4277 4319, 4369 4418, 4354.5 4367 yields -2.1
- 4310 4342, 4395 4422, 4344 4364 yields -1.0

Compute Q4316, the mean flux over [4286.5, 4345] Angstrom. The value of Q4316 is 8.72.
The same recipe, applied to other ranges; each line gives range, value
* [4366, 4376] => 11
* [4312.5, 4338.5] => 9.65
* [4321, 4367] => 10.2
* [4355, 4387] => 10.6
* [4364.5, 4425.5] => 10.5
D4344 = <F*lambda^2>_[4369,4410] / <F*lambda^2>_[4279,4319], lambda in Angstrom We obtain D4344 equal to 1.31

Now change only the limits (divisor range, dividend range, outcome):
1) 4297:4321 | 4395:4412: 1.41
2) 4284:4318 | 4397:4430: 1.42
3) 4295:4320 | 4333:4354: 1.30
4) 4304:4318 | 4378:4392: 1.24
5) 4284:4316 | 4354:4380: 1.44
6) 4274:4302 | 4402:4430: 1.34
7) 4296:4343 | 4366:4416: 1.23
